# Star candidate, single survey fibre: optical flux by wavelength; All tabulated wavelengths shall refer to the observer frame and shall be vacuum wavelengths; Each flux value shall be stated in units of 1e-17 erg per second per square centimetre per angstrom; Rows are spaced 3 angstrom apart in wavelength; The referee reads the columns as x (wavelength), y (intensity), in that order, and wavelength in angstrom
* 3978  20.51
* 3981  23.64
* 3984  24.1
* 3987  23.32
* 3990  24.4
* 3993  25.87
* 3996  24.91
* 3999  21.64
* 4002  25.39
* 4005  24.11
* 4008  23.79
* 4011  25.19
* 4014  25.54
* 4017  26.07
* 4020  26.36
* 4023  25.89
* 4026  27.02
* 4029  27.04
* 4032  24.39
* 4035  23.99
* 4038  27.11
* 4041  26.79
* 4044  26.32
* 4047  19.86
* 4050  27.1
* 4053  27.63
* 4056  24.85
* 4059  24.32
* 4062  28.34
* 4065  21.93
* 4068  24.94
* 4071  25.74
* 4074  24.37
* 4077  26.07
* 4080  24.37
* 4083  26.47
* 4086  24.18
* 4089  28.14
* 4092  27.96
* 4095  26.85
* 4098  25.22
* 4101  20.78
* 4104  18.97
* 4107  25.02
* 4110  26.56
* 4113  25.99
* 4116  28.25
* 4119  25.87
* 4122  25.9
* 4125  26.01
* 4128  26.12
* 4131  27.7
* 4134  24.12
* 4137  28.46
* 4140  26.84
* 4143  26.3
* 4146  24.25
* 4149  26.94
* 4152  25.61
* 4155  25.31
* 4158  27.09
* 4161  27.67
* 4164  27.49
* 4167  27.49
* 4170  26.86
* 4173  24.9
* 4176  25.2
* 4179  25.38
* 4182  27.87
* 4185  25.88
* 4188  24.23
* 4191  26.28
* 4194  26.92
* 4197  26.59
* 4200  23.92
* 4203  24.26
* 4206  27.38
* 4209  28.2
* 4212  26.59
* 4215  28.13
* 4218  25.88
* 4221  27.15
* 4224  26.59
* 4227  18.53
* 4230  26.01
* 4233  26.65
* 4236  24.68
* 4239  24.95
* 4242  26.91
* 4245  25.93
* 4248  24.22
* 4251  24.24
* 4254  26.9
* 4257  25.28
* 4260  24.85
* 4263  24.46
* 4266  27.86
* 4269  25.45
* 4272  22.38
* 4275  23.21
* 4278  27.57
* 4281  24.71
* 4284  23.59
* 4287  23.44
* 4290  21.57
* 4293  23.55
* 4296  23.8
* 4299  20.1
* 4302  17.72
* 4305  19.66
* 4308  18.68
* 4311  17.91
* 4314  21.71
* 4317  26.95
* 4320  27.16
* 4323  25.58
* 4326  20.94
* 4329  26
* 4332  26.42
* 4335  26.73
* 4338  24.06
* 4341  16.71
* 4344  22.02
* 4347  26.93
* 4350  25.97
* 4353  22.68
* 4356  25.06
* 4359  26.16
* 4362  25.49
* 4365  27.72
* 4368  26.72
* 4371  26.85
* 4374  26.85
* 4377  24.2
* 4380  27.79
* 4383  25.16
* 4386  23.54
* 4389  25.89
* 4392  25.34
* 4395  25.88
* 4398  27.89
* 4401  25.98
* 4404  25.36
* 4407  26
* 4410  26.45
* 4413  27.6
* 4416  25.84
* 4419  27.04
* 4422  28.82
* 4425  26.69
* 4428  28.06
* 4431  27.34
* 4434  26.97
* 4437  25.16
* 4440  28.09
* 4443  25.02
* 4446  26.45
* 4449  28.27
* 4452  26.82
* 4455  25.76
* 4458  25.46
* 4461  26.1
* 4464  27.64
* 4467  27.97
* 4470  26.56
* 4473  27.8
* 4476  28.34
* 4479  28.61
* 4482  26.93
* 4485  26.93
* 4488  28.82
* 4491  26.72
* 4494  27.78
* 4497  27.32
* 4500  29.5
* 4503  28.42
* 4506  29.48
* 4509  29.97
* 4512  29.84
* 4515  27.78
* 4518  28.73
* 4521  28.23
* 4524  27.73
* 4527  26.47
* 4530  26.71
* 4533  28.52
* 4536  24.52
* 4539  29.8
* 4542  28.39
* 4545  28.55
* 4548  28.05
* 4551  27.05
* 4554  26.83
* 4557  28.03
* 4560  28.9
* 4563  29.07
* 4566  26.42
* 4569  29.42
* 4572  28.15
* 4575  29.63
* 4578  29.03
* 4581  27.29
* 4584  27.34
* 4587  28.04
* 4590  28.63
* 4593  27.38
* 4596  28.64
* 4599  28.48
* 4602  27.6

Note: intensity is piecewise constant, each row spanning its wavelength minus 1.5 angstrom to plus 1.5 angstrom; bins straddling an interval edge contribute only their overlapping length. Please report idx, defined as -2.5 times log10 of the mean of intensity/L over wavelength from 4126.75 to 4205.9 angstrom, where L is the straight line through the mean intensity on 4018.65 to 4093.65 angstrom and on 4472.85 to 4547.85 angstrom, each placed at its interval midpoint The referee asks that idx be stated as 0.00 mag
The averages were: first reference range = 25.6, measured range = 26.2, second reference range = 28.1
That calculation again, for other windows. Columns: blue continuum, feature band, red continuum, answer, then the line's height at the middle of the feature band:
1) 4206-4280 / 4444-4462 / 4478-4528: 0.05 mag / 27.7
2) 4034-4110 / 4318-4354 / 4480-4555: 0.11 mag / 26.8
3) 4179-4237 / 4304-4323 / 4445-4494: 0.18 mag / 26.4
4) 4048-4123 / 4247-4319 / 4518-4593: 0.14 mag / 26.5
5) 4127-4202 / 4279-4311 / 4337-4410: 0.19 mag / 25.6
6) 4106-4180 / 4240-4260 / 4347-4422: 0.03 mag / 26.2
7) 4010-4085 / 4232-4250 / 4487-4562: 0.04 mag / 26.6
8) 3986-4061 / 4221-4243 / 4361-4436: 0.04 mag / 25.9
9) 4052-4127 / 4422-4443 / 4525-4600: 0.01 mag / 27.3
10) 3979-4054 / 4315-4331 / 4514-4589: 0.06 mag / 26.7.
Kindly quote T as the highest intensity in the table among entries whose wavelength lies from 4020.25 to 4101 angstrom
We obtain 28.34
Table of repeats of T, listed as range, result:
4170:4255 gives 28.2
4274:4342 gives 27.57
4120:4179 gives 28.46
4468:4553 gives 29.97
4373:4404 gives 27.89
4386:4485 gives 28.82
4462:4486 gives 28.61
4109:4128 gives 28.25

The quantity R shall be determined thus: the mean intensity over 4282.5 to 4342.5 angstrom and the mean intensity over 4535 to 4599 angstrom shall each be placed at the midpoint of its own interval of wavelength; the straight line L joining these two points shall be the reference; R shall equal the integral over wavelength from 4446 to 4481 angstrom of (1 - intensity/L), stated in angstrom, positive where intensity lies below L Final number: -1.8 angstrom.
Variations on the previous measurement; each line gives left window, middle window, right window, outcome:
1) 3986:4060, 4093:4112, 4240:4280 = 0.9 angstrom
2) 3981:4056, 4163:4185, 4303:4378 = -1.5 angstrom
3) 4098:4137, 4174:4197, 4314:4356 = -0.9 angstrom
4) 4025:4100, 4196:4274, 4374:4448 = 1.4 angstrom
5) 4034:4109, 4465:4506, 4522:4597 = -0.6 angstrom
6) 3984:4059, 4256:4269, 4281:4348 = -1.3 angstrom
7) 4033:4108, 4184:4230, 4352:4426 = -0.4 angstrom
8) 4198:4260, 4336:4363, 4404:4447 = 2.5 angstrom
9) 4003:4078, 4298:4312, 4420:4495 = 4.1 angstrom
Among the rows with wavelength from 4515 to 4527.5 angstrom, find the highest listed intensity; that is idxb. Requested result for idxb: 28.73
